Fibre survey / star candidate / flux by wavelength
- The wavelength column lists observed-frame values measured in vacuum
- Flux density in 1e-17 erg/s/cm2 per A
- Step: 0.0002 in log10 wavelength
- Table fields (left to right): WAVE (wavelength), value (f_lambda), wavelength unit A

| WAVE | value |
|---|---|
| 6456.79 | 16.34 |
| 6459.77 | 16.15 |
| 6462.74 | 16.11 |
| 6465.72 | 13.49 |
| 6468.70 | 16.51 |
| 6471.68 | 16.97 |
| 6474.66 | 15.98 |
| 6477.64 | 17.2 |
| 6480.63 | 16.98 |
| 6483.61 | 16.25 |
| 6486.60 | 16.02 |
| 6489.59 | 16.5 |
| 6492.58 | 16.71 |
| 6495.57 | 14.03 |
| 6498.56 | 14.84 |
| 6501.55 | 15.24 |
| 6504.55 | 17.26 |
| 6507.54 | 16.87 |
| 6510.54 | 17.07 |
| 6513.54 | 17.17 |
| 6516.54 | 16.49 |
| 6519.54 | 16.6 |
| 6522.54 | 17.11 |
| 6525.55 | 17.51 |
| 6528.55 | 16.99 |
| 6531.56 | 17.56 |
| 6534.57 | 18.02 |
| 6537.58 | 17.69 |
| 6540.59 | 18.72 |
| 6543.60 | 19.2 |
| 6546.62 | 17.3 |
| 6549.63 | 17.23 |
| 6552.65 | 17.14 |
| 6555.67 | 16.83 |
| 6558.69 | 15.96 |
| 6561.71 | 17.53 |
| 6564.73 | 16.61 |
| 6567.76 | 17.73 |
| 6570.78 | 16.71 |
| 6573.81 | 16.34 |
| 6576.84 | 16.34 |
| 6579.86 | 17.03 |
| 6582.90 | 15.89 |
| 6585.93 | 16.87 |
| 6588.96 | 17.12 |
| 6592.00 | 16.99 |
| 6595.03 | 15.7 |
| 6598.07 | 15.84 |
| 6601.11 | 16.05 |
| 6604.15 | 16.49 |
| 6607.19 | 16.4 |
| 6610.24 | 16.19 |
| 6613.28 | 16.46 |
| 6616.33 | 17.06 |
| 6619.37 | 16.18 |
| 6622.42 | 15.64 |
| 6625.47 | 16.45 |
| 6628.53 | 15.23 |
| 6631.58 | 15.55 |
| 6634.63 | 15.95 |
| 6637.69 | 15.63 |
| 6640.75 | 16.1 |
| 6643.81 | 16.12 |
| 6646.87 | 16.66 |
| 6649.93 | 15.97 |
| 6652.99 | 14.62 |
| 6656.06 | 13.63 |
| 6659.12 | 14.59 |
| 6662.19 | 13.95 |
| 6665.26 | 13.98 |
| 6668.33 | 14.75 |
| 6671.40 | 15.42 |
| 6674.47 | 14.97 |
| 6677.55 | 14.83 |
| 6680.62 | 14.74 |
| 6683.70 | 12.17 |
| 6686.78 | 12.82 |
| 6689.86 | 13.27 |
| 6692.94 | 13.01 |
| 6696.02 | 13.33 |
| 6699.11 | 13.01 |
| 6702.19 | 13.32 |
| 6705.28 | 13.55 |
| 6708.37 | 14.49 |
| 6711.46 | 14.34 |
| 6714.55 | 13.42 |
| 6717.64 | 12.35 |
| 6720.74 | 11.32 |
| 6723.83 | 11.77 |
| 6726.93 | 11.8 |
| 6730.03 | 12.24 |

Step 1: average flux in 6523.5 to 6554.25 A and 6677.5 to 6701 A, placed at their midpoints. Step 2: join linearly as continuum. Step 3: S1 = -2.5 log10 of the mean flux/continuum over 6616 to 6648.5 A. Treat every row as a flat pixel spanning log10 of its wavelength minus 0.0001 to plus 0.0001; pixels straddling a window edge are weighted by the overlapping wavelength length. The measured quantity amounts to -0.073 mag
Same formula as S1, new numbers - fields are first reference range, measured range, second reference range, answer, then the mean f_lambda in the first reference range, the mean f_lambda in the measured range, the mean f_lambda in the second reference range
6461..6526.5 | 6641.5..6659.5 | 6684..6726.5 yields -0.11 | 16.3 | 15.3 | 13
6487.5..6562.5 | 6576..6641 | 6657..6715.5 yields -0.06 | 16.9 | 16.2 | 13.9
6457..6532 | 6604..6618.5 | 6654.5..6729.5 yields -0.13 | 16.4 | 16.5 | 13.5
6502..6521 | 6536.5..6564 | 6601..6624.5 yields -0.05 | 16.8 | 17.5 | 16.3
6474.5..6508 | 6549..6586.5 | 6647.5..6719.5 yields -0.10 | 16.1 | 16.8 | 14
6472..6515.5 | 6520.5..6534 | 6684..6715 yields -0.10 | 16.3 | 17.3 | 13.4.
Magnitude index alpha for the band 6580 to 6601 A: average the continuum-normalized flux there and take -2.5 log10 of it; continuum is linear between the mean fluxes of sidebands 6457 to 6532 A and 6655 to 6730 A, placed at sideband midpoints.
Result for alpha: -0.099 mag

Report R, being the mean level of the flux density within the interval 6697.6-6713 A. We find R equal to 13.7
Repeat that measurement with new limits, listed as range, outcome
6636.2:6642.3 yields 15.9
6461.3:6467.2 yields 14.8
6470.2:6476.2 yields 16.5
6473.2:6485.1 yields 16.6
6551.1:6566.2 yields 16.8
